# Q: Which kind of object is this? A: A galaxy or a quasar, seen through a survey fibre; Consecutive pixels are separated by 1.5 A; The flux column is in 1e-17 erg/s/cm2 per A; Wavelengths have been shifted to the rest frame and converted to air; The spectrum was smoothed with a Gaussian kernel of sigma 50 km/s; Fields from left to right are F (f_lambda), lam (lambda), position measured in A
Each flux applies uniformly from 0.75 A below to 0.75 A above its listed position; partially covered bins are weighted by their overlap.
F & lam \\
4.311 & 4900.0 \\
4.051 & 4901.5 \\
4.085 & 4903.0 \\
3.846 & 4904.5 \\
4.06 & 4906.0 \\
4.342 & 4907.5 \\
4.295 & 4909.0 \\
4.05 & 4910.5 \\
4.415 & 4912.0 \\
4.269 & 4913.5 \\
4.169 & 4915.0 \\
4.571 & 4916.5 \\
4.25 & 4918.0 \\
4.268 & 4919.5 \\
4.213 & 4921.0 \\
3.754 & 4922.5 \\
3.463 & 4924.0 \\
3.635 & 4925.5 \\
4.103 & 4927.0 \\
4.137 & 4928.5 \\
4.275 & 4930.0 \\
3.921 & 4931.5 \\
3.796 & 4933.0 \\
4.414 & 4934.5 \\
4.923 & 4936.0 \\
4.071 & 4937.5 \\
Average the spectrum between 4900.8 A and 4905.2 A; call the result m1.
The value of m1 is 4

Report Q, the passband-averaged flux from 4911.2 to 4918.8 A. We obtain 4.33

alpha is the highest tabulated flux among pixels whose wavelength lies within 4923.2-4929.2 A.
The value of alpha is 4.137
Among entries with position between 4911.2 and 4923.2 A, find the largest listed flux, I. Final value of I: 4.571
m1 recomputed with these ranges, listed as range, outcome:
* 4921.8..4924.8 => 3.61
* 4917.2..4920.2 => 4.26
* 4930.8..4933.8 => 3.87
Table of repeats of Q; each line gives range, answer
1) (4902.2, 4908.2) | 4.08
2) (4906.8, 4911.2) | 4.23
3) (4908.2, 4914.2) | 4.26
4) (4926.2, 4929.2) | 4.11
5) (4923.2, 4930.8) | 3.92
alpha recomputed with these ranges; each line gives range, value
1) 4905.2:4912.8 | 4.415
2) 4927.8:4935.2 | 4.414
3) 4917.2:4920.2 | 4.268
